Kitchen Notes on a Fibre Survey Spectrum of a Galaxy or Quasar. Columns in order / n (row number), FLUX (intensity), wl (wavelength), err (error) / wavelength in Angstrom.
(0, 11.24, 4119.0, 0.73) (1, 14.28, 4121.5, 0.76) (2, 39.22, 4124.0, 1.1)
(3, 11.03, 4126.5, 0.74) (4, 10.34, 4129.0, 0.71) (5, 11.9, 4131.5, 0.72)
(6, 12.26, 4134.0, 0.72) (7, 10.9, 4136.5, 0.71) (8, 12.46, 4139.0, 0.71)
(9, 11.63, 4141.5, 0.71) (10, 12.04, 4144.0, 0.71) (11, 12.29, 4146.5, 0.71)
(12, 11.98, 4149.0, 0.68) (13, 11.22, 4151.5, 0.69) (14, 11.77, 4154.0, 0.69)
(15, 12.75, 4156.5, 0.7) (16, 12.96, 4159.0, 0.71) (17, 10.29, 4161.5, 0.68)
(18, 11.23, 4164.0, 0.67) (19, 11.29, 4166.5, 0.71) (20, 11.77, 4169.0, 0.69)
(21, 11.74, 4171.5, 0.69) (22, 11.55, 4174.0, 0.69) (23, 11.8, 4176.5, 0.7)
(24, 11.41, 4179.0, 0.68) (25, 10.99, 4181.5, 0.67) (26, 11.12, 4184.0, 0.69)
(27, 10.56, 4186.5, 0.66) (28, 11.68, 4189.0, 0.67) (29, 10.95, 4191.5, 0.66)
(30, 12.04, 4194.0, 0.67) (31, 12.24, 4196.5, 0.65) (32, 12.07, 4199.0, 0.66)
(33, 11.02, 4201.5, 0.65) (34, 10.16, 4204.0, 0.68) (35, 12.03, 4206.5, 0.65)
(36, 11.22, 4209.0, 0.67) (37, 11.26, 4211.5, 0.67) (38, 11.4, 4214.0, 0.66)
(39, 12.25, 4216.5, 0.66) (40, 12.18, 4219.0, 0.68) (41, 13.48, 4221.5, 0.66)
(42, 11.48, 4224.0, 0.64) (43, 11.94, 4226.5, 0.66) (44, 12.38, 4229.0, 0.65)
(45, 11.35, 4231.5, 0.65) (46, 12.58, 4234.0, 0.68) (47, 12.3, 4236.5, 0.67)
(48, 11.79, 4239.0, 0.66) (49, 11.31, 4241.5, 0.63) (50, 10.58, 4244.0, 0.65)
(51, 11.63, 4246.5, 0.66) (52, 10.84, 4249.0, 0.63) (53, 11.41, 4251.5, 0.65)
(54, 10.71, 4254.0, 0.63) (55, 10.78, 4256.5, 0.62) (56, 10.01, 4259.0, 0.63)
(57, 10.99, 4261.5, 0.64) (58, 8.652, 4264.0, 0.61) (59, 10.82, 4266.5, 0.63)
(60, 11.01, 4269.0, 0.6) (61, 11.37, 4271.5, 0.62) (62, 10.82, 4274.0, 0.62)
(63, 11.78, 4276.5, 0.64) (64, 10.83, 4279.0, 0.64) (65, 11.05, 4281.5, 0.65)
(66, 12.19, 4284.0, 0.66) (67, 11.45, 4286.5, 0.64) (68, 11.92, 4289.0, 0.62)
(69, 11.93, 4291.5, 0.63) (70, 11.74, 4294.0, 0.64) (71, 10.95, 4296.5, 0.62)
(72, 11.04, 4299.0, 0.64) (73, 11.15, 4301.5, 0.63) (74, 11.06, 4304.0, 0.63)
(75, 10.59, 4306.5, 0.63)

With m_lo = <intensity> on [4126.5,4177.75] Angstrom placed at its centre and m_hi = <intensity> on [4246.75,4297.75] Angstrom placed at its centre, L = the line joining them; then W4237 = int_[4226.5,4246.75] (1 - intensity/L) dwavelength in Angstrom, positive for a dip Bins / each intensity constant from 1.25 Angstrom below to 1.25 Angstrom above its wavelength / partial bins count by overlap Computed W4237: -0.9 Angstrom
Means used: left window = 11.7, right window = 11.1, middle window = 11.8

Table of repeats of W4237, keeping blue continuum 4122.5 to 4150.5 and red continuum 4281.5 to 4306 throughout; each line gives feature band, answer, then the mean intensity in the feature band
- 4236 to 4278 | 3.87 Angstrom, 11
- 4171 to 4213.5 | 5.79 Angstrom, 11.4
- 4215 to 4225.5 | 0.33 Angstrom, 12.3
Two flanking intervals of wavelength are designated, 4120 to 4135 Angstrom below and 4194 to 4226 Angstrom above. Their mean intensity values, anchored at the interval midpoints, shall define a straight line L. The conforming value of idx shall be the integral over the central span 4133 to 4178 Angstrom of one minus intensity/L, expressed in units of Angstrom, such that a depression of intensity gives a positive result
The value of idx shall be 9.3 Angstrom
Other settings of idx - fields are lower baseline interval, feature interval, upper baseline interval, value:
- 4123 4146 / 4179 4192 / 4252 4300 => 2.0 Angstrom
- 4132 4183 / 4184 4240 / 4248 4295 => -1.6 Angstrom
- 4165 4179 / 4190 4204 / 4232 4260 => 0.0 Angstrom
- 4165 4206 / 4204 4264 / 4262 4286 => -1.6 Angstrom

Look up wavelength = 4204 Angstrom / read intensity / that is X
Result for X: 10.16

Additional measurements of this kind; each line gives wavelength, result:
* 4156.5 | 12.75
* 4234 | 12.58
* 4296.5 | 10.95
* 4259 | 10.01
